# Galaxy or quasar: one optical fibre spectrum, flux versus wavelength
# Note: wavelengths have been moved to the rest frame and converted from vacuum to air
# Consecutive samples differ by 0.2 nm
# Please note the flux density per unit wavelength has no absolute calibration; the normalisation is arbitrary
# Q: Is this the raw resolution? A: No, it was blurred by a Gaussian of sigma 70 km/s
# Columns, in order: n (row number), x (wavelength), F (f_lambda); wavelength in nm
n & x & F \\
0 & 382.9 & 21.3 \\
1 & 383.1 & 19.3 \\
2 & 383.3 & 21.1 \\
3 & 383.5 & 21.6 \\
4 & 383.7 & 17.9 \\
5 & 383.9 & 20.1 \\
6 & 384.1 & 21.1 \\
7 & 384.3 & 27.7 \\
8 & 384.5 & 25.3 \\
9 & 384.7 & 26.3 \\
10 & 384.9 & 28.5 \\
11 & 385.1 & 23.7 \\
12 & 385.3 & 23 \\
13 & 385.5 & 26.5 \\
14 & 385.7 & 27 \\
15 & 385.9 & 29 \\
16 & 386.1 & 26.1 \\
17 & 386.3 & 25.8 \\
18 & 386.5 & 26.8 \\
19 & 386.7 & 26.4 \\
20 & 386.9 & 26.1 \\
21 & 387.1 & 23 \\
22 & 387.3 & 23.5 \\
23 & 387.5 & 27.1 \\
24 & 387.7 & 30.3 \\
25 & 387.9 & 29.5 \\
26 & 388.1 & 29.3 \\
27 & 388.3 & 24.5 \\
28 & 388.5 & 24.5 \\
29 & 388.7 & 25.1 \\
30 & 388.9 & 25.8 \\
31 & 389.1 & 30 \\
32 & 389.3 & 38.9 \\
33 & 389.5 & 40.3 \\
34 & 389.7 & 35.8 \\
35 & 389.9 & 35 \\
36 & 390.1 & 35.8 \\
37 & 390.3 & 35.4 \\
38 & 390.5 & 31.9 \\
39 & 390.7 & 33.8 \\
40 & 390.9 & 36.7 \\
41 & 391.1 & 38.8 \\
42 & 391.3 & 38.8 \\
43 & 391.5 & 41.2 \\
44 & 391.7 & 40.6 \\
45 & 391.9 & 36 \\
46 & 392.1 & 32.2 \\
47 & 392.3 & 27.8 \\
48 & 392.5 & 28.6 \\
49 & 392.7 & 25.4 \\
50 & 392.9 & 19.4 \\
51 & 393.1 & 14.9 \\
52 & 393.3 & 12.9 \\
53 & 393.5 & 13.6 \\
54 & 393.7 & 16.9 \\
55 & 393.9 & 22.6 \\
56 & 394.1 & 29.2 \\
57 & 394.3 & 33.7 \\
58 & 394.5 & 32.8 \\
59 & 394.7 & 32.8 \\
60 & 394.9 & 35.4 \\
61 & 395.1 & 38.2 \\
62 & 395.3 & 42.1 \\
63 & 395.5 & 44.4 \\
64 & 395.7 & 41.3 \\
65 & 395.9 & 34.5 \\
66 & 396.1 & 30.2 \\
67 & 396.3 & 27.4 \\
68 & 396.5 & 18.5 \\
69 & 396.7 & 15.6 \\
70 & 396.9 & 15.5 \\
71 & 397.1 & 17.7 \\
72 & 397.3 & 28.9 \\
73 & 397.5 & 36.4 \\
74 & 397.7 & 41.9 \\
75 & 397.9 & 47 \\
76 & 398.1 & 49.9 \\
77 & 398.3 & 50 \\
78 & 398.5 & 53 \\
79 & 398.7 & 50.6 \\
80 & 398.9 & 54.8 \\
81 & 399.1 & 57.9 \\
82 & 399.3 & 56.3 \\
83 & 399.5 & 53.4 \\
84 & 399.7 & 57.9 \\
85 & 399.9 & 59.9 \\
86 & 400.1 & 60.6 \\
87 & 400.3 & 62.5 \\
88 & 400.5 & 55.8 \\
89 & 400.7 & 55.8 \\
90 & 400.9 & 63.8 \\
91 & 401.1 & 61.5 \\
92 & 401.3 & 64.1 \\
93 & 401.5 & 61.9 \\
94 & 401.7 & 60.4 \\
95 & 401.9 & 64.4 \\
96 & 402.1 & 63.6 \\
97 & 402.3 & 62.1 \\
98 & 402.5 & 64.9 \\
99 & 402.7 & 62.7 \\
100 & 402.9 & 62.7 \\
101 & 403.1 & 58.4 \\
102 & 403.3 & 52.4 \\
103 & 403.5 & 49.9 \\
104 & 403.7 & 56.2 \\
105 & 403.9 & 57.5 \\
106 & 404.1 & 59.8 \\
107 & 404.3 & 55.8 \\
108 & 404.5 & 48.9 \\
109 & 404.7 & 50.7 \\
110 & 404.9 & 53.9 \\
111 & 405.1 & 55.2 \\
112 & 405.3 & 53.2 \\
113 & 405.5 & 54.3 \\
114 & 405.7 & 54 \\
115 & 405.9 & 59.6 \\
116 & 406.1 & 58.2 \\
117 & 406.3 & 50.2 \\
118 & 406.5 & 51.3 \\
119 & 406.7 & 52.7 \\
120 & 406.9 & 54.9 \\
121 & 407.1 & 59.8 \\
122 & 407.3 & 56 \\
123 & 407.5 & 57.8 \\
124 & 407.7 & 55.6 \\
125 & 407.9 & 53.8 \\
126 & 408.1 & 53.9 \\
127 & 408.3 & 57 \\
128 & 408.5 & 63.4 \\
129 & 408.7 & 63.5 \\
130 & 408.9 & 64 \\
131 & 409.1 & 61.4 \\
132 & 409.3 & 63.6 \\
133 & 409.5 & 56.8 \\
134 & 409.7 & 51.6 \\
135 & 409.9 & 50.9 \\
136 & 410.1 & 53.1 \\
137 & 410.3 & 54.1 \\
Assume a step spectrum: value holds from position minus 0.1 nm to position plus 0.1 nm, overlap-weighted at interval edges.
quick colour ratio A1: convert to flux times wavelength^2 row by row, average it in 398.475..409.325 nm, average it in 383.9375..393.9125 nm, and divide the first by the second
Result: 2.2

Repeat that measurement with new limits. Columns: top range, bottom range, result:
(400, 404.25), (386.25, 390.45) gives 2.18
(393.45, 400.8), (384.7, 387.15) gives 1.63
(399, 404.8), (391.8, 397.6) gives 2.19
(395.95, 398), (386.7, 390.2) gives 0.99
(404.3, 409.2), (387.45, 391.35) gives 1.89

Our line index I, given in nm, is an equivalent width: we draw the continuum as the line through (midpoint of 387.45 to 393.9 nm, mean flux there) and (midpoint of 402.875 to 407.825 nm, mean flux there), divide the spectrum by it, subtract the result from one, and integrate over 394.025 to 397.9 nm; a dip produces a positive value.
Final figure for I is 0.69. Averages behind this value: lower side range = 29.8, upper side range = 55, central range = 31.8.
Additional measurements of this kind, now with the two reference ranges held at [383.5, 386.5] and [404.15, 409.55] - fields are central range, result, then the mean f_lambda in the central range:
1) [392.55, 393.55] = 0.50 nm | 18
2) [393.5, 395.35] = 0.40 nm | 30.3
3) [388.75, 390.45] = -0.15 nm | 34.3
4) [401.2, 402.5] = -0.37 nm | 62.9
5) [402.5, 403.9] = -0.18 nm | 57.6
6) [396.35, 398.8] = 0.46 nm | 35.3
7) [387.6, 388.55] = 0.05 nm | 27.8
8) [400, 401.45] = -0.40 nm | 60.6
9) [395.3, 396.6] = 0.23 nm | 33.4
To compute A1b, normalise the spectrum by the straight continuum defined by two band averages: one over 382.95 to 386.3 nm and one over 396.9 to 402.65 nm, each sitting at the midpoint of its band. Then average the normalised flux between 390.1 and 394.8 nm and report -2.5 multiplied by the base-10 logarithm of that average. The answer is 0.294 mag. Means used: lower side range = 24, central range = 29.5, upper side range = 53.6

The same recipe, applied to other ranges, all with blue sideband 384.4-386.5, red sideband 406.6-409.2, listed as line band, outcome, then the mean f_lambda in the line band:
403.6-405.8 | -0.02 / 54.5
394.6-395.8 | 0.03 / 39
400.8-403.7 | -0.21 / 60.8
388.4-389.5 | 0.05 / 29.9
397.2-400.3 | -0.13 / 51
